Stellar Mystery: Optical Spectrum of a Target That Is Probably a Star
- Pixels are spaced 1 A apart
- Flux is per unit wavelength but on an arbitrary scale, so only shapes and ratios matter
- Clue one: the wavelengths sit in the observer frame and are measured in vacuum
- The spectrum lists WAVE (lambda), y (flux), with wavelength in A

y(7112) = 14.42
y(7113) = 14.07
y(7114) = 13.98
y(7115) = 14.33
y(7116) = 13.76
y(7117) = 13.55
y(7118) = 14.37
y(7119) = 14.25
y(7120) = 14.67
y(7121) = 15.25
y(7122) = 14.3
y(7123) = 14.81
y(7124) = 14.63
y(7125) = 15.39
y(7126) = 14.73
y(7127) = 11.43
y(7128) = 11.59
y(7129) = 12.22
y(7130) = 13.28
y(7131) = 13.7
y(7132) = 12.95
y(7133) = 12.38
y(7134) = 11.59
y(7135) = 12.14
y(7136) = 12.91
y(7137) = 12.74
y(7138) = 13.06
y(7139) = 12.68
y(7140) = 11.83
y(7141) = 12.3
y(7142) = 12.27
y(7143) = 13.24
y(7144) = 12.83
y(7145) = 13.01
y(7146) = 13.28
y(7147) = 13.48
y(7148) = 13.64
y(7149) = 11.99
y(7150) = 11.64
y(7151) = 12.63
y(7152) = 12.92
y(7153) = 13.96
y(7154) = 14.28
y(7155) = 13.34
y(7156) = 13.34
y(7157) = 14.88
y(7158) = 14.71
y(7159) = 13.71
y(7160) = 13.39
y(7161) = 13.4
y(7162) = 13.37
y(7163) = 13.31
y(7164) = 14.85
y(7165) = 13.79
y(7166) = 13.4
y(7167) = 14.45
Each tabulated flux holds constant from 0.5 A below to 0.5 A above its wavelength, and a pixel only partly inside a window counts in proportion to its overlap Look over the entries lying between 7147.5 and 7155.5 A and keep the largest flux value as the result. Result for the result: 14.28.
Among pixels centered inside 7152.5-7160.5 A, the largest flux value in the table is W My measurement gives 14.88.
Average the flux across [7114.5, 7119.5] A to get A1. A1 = 14.1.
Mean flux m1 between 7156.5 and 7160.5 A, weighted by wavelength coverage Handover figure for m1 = 14.2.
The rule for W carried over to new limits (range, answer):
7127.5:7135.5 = 13.7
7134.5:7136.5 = 12.91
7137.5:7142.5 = 13.06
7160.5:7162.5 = 13.4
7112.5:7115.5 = 14.33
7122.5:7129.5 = 15.39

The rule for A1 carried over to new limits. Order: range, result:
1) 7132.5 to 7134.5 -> 12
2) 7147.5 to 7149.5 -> 12.8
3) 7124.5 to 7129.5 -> 13.1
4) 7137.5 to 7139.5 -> 12.9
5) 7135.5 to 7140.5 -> 12.6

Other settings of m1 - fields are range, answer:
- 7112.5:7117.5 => 13.9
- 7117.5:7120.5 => 14.4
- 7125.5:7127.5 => 13.1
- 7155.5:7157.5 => 14.1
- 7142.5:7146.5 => 13.1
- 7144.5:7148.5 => 13.4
